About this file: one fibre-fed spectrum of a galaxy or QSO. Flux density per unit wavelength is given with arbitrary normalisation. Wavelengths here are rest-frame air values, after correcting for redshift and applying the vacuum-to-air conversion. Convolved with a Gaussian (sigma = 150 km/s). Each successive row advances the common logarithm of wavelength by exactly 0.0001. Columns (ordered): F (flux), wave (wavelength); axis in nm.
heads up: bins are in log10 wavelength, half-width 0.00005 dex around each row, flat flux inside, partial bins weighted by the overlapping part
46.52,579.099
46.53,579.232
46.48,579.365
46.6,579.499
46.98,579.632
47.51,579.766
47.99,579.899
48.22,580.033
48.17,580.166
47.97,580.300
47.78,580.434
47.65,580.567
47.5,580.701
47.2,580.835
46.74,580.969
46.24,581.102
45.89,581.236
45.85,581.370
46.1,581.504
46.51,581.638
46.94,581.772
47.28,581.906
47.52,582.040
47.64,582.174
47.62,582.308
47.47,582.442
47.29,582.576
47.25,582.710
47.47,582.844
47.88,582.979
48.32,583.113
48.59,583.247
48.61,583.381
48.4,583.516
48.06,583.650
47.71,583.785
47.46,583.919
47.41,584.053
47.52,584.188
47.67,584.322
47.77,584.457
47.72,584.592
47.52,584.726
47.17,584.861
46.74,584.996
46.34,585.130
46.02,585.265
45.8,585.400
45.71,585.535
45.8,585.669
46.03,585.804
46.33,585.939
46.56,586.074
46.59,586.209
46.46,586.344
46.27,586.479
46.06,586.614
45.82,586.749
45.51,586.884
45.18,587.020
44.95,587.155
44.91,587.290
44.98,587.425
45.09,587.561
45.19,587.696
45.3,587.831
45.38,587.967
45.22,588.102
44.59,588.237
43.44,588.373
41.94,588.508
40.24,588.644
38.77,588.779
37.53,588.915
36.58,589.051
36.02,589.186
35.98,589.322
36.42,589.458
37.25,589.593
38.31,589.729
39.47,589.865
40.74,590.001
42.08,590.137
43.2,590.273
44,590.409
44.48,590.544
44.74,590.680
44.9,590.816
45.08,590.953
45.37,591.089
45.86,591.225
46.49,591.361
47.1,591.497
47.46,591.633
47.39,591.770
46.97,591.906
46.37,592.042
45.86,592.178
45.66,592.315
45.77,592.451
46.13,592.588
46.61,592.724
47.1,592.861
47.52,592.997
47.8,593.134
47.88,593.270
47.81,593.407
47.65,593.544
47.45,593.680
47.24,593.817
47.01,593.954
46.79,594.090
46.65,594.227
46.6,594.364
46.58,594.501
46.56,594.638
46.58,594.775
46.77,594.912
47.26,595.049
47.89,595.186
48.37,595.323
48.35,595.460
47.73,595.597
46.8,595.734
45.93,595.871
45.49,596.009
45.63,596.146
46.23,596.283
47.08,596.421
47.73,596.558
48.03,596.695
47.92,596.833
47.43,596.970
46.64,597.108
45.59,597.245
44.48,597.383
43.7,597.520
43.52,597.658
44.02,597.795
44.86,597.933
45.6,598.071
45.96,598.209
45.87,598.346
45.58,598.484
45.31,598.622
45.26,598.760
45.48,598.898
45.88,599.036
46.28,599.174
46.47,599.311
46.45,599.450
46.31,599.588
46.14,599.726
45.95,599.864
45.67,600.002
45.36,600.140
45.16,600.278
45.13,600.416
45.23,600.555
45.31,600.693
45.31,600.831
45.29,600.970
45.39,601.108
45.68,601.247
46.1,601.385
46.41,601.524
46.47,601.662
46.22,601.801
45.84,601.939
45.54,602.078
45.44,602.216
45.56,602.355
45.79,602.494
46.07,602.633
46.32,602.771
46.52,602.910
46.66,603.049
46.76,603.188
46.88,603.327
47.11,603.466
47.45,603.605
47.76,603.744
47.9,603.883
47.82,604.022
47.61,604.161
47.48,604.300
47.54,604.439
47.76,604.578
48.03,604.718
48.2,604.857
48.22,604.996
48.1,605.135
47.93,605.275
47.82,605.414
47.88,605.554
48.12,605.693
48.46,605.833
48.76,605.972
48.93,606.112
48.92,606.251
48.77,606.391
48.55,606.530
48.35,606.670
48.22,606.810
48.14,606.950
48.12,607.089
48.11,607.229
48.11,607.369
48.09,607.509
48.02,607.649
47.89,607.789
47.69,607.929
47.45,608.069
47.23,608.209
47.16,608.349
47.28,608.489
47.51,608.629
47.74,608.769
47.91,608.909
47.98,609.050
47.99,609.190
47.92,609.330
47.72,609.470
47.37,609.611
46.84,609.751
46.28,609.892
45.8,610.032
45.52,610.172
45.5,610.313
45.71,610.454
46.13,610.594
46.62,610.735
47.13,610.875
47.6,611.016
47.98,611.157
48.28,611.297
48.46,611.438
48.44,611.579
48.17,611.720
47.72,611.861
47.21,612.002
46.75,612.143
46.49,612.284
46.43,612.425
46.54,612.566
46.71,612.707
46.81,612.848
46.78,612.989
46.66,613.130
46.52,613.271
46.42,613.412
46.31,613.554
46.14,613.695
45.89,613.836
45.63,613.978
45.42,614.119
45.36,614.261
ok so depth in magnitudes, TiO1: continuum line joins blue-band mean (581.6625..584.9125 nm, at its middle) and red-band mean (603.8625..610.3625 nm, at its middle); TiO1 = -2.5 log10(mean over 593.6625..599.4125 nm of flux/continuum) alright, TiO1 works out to 0.03 mag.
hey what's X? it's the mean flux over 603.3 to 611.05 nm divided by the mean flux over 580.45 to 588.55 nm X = 1.02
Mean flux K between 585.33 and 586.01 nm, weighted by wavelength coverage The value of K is 45.9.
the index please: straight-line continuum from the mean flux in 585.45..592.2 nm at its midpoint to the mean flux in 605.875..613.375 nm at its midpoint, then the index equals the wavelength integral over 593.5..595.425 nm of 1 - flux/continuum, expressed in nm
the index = -0.10 nm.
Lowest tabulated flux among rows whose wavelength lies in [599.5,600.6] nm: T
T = 45.13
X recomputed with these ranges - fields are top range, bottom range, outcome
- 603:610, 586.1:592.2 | 1.10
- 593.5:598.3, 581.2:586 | 0.99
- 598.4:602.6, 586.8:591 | 1.08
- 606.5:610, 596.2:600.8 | 1.04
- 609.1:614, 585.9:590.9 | 1.09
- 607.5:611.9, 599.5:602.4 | 1.04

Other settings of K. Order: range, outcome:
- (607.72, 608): 47.8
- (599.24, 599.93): 46.3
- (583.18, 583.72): 48.4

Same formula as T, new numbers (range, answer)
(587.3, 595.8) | 35.98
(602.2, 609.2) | 45.44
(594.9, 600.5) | 43.52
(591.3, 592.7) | 45.66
